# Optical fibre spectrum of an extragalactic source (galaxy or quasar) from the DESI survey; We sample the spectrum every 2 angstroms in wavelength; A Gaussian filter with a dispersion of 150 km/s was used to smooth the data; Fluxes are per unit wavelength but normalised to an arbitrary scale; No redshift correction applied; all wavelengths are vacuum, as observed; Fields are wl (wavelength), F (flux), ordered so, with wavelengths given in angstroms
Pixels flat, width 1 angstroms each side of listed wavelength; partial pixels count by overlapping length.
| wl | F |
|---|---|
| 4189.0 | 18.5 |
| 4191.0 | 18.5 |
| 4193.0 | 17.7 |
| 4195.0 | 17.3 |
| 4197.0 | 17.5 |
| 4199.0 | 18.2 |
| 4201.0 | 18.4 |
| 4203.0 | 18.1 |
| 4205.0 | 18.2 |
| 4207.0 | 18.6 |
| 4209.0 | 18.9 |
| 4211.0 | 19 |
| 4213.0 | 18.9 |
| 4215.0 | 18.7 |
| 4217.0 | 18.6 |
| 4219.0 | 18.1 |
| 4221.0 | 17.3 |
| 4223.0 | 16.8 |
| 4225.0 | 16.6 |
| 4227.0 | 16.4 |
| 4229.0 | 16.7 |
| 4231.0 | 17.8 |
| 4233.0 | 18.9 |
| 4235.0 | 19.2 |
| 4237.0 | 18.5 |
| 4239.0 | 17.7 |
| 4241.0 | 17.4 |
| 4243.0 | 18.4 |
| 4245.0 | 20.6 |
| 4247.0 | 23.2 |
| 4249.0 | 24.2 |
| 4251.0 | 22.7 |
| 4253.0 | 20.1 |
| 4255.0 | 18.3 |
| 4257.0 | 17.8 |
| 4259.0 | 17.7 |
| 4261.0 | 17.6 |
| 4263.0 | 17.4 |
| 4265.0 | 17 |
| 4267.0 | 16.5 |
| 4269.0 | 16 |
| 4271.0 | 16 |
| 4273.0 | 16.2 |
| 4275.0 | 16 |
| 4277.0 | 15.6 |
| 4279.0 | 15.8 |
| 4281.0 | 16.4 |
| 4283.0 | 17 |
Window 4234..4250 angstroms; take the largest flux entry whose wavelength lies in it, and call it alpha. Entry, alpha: 24.2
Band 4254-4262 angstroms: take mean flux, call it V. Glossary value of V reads 17.9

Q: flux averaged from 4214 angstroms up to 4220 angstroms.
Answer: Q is 18.5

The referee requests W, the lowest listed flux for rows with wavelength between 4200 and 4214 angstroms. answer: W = 18.1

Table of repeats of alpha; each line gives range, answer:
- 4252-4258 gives 20.1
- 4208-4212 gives 19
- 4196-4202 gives 18.4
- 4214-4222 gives 18.7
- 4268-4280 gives 16.2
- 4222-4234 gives 18.9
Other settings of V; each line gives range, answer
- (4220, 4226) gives 16.9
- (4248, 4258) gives 20.6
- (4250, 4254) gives 21.4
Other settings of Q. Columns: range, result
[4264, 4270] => 16.5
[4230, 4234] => 18.4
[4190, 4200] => 17.8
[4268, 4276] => 16.1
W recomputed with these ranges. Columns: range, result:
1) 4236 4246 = 17.4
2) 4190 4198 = 17.3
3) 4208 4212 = 18.9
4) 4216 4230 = 16.4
